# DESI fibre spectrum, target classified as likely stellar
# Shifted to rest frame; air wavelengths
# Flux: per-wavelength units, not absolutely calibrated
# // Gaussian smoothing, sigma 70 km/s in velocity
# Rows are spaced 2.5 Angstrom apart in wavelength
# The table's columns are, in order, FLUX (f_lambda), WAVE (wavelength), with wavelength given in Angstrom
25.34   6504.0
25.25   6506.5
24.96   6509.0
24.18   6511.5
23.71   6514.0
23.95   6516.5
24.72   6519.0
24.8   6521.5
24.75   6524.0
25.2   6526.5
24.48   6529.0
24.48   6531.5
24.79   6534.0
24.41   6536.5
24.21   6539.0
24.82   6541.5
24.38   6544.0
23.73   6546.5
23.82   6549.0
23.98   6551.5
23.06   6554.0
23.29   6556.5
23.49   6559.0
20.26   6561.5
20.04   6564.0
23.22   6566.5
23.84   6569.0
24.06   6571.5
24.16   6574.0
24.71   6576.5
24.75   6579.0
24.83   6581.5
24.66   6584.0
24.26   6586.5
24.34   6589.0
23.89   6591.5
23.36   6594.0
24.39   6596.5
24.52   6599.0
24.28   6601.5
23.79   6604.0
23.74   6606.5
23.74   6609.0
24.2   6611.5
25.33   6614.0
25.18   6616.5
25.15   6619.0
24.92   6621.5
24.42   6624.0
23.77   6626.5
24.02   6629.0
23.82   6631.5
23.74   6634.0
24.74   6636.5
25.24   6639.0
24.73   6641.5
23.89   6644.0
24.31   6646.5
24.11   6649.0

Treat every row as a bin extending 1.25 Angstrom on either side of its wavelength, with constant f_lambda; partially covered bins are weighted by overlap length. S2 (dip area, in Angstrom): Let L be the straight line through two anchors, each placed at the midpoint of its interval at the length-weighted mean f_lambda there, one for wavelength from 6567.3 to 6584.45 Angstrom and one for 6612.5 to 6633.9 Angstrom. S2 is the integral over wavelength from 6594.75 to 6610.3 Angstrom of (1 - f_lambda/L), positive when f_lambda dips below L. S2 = 0.3 Angstrom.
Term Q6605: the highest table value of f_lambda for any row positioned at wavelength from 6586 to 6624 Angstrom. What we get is 25.33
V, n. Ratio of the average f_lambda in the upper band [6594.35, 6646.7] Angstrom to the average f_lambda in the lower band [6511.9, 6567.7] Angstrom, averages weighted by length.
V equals 1.02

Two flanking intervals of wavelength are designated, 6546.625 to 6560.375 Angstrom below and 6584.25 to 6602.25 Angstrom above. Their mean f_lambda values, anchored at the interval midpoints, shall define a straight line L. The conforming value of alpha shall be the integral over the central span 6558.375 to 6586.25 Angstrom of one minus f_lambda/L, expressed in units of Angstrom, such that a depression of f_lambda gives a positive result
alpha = 0.4 Angstrom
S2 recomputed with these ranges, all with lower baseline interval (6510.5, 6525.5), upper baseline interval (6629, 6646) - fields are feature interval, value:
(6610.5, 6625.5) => -0.3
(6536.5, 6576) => 1.5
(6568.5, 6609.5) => 0.2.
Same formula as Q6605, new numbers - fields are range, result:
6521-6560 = 25.2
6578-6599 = 24.83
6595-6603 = 24.52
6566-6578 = 24.71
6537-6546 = 24.82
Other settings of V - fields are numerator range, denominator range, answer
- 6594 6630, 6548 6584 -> 1.04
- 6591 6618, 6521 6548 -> 0.99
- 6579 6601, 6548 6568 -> 1.07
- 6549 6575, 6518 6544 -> 0.93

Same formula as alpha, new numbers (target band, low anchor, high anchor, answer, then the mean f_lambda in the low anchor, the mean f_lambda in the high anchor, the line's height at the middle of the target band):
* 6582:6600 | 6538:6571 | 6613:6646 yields -0.27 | 23.3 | 24.5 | 23.9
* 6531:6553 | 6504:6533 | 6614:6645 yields 0.29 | 24.6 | 24.5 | 24.6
